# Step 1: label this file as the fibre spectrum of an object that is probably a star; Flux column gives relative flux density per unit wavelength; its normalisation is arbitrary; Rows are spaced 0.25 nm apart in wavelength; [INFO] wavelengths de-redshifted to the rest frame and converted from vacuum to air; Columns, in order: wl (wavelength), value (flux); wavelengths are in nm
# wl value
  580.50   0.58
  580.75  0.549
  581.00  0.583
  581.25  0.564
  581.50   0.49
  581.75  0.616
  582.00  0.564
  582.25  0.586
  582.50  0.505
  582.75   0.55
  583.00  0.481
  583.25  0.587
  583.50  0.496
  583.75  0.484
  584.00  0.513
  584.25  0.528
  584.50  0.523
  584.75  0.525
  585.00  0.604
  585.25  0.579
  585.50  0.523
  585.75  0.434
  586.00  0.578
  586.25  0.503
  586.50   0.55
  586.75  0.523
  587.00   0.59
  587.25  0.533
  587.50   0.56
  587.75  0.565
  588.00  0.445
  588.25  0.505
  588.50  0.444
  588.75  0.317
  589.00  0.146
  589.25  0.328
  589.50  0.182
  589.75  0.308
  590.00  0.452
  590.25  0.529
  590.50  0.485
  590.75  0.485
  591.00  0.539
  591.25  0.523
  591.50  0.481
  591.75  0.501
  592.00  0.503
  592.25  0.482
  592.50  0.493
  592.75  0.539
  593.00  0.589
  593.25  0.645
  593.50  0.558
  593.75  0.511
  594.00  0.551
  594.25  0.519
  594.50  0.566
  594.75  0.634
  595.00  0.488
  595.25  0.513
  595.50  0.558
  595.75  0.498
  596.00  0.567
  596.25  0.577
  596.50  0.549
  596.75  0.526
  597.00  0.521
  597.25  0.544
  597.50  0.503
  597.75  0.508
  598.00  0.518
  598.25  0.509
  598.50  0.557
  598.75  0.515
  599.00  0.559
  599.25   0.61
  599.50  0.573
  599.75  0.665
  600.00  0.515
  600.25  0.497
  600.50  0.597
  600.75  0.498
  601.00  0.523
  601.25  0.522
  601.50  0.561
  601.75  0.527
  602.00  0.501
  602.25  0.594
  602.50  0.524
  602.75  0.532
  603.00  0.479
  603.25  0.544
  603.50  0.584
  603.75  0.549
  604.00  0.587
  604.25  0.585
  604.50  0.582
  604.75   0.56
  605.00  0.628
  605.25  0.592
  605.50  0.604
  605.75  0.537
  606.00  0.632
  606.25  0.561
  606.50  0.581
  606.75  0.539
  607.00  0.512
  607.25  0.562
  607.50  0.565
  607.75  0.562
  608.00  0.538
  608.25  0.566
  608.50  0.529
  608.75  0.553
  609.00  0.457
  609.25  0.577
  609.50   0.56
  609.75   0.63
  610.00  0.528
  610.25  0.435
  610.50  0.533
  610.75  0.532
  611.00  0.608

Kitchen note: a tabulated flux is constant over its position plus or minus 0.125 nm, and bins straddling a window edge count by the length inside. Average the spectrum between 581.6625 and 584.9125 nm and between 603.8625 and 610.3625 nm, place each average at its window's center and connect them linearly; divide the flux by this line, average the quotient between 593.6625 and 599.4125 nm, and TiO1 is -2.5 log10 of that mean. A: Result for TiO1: 0.019 mag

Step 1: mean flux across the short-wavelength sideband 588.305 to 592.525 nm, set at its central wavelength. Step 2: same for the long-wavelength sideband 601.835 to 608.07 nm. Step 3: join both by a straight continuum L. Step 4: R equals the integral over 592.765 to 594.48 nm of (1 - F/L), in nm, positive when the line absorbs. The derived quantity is -0.41 nm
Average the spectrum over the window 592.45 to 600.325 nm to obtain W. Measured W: 0.547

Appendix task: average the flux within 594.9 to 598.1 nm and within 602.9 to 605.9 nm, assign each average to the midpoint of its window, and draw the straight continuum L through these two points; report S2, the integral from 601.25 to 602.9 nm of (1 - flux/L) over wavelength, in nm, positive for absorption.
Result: 0.06 nm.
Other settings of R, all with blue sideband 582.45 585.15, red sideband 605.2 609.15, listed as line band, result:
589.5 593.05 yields 0.37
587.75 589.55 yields 0.58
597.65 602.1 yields 0.03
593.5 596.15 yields 0.00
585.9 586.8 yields -0.01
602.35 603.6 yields 0.04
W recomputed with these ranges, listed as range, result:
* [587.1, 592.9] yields 0.451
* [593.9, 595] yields 0.559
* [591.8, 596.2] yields 0.542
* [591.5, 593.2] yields 0.521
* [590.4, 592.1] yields 0.503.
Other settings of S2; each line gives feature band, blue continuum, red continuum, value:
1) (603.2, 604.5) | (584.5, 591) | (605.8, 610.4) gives -0.10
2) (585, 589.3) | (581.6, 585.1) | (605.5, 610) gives 0.46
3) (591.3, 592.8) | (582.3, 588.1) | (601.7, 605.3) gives 0.12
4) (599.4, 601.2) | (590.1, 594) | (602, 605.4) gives 0.00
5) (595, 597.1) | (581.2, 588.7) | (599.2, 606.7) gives 0.05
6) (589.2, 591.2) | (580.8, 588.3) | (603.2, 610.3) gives 0.45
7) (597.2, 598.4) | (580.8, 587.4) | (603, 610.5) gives 0.08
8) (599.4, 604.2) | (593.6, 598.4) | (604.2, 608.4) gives 0.07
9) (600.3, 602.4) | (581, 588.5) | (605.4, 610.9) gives 0.02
